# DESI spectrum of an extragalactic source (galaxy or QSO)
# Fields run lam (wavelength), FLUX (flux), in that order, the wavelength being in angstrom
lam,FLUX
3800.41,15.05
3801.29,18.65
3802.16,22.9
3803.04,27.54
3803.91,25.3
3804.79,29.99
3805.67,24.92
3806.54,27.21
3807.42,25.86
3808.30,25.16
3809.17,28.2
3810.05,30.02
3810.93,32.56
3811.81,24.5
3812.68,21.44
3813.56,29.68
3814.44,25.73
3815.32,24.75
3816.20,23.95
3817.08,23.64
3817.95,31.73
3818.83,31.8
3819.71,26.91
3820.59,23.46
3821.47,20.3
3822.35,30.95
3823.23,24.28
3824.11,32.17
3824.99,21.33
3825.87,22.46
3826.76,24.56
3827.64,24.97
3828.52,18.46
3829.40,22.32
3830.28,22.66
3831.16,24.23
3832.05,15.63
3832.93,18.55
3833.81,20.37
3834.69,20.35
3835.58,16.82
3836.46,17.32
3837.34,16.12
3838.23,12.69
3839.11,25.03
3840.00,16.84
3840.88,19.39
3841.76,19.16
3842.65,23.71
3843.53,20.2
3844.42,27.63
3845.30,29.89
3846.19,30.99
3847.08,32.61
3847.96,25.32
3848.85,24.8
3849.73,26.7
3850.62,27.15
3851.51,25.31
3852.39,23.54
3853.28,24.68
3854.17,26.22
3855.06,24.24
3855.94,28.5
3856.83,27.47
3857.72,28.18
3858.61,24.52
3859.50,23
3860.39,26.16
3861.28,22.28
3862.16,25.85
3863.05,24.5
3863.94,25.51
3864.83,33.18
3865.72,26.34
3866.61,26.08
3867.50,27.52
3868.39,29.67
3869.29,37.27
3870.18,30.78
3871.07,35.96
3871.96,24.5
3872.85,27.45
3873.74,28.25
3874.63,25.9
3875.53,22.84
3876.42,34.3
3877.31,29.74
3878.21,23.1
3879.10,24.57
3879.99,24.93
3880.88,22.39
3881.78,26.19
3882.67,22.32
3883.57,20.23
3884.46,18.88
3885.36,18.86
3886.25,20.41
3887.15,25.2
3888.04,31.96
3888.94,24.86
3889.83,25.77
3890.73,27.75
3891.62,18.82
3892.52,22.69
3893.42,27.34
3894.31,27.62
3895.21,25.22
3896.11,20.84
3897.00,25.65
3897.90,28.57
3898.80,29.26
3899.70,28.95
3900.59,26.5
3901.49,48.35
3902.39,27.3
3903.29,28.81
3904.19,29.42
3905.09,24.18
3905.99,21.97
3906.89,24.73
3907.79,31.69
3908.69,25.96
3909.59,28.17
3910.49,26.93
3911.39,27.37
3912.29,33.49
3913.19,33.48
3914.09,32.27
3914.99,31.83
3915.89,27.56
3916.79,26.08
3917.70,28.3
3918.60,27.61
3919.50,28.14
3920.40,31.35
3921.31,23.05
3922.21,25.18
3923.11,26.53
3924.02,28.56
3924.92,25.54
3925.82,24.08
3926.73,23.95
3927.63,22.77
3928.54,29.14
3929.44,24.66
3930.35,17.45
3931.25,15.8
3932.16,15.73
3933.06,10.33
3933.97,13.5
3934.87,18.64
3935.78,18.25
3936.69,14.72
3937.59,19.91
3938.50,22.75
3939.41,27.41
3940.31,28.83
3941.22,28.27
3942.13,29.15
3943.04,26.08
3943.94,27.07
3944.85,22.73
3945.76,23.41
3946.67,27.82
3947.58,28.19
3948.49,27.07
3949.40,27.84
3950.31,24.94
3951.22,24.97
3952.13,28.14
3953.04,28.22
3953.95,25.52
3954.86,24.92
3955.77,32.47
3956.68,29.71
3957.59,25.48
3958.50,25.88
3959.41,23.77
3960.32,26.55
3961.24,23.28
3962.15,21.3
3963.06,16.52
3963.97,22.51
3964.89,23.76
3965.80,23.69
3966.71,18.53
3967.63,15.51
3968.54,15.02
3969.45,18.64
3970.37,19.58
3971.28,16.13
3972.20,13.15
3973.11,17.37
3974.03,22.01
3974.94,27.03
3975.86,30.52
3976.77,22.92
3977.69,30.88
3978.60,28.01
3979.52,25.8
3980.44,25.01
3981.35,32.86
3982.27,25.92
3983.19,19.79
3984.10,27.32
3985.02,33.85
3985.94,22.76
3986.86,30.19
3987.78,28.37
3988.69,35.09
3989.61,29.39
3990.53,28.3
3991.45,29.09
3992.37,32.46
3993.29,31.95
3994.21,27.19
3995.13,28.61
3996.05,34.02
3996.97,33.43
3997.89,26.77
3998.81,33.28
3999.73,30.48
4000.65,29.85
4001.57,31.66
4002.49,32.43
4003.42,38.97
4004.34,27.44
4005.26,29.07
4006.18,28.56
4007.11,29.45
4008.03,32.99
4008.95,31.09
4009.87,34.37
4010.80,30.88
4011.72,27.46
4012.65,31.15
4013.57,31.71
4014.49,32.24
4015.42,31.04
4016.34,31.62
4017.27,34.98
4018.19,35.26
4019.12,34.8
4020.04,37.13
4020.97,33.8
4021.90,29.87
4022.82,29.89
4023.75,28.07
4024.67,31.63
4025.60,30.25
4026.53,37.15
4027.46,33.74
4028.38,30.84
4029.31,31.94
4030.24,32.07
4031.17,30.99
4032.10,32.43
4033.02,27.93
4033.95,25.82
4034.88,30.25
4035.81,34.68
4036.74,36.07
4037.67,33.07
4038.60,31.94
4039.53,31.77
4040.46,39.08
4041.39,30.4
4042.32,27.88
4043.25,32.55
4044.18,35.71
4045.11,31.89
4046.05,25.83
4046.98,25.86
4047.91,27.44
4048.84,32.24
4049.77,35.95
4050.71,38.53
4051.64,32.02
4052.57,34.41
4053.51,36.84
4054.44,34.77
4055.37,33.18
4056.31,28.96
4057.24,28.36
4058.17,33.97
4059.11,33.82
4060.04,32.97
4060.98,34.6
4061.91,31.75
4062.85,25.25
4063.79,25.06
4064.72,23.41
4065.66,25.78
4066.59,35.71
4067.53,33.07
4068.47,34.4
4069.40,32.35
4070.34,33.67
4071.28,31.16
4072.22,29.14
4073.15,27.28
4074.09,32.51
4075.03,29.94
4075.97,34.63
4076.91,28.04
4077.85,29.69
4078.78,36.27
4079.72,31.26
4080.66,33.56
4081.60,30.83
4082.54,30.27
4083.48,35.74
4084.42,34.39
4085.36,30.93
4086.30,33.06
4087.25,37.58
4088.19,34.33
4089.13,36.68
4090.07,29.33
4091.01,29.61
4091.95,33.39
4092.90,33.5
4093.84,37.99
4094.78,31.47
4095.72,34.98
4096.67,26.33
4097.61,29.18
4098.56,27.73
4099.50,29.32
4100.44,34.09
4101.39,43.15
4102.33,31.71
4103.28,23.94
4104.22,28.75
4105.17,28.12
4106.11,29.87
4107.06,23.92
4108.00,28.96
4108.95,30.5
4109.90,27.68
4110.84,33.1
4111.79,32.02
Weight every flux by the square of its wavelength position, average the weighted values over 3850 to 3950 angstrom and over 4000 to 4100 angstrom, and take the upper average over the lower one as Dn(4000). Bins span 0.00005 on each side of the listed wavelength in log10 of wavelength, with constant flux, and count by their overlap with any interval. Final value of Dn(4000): 1.33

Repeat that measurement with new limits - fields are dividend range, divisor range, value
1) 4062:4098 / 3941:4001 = 1.28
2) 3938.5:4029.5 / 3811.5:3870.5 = 1.22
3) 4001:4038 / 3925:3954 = 1.42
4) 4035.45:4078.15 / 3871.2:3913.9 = 1.29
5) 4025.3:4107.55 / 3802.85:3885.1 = 1.41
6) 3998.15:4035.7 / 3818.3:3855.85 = 1.48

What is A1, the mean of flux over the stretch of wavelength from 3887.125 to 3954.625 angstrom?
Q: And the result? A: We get 25.8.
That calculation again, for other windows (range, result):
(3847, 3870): 26.7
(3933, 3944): 22.2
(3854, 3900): 26.1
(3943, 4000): 25.9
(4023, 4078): 31.5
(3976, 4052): 30.9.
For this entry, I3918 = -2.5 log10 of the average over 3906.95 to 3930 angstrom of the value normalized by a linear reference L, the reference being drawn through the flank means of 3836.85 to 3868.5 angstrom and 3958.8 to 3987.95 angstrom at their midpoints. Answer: -0.15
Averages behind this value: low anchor 25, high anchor 23.4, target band 27.6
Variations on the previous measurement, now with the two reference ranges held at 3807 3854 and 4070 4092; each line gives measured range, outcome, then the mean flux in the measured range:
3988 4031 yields -0.06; 31.6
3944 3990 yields 0.15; 24.8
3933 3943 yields 0.26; 21.7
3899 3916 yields -0.11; 29.5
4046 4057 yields -0.04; 32.3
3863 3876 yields -0.13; 28.5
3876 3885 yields 0.05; 24.6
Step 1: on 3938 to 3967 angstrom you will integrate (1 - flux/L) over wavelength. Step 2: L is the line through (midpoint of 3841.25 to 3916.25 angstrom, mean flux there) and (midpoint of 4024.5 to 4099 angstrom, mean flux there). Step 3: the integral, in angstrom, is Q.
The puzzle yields 3.3 angstrom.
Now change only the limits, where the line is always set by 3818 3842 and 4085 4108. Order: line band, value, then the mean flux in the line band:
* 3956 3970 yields 2.40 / 22.2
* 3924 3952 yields 2.93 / 23.2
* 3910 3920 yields -1.73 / 29.4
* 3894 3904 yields -1.79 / 28.8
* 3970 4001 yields 0.30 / 27.4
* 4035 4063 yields -2.43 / 32.4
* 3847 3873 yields -4.52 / 27.1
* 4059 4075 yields -0.05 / 30.6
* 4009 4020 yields -1.47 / 32.5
